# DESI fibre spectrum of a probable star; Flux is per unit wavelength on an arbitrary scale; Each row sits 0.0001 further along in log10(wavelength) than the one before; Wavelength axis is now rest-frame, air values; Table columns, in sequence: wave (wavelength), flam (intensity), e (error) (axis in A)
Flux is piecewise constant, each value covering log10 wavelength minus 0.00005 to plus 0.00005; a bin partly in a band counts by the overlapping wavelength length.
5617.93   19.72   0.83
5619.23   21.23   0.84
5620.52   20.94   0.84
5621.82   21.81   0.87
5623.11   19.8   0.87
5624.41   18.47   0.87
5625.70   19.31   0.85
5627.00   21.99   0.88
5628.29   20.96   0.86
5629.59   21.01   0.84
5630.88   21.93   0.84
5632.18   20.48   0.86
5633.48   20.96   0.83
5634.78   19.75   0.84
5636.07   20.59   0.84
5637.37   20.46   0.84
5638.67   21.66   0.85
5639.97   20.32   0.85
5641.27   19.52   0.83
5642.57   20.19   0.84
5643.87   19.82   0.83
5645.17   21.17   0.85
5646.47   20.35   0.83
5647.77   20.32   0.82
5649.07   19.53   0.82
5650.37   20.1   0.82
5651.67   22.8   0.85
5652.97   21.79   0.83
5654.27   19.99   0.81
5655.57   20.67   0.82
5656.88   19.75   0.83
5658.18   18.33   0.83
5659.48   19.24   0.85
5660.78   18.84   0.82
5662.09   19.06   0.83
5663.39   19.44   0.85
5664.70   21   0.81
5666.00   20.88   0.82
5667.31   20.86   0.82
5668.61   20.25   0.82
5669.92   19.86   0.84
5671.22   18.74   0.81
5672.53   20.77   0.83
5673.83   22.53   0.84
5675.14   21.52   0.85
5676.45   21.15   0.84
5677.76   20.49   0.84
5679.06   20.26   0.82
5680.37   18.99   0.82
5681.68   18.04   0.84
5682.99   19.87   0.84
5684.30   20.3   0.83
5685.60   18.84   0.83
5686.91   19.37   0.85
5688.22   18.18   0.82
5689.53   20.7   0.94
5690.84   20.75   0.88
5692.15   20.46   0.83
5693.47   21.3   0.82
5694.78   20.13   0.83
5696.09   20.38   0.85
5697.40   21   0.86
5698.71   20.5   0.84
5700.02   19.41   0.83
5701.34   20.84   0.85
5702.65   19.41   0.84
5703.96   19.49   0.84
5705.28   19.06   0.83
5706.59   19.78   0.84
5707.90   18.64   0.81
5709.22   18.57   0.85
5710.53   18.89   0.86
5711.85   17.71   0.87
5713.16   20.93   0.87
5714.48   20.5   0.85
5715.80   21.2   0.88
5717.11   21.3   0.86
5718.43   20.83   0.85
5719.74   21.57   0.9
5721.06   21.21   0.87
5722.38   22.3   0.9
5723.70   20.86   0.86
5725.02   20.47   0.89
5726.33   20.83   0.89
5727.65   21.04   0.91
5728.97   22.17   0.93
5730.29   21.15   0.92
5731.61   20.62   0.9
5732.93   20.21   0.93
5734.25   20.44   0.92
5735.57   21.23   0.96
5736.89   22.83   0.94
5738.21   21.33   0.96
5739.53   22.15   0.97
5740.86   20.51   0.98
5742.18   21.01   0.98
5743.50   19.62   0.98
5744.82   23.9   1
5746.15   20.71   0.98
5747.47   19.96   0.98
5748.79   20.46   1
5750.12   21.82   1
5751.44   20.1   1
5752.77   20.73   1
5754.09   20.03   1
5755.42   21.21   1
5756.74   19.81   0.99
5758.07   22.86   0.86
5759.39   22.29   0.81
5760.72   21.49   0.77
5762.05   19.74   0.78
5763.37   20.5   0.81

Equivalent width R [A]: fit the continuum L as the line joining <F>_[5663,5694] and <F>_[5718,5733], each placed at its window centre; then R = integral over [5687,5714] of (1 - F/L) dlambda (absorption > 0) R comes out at 1.09 A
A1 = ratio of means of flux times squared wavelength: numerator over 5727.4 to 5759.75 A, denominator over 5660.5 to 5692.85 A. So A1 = 1.08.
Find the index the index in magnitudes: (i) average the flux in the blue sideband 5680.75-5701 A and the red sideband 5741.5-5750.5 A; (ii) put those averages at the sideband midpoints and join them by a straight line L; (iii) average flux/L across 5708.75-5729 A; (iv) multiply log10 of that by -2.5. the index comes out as -0.01 mag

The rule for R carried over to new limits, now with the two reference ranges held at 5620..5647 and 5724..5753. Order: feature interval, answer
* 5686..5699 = 0.4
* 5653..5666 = 0.6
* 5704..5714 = 0.9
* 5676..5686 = 0.5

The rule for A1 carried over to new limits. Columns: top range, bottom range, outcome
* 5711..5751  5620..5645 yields 1.06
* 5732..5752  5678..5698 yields 1.08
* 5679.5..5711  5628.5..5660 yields 0.98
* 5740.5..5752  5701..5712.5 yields 1.11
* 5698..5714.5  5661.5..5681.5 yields 0.97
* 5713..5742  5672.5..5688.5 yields 1.07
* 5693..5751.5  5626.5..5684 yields 1.04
